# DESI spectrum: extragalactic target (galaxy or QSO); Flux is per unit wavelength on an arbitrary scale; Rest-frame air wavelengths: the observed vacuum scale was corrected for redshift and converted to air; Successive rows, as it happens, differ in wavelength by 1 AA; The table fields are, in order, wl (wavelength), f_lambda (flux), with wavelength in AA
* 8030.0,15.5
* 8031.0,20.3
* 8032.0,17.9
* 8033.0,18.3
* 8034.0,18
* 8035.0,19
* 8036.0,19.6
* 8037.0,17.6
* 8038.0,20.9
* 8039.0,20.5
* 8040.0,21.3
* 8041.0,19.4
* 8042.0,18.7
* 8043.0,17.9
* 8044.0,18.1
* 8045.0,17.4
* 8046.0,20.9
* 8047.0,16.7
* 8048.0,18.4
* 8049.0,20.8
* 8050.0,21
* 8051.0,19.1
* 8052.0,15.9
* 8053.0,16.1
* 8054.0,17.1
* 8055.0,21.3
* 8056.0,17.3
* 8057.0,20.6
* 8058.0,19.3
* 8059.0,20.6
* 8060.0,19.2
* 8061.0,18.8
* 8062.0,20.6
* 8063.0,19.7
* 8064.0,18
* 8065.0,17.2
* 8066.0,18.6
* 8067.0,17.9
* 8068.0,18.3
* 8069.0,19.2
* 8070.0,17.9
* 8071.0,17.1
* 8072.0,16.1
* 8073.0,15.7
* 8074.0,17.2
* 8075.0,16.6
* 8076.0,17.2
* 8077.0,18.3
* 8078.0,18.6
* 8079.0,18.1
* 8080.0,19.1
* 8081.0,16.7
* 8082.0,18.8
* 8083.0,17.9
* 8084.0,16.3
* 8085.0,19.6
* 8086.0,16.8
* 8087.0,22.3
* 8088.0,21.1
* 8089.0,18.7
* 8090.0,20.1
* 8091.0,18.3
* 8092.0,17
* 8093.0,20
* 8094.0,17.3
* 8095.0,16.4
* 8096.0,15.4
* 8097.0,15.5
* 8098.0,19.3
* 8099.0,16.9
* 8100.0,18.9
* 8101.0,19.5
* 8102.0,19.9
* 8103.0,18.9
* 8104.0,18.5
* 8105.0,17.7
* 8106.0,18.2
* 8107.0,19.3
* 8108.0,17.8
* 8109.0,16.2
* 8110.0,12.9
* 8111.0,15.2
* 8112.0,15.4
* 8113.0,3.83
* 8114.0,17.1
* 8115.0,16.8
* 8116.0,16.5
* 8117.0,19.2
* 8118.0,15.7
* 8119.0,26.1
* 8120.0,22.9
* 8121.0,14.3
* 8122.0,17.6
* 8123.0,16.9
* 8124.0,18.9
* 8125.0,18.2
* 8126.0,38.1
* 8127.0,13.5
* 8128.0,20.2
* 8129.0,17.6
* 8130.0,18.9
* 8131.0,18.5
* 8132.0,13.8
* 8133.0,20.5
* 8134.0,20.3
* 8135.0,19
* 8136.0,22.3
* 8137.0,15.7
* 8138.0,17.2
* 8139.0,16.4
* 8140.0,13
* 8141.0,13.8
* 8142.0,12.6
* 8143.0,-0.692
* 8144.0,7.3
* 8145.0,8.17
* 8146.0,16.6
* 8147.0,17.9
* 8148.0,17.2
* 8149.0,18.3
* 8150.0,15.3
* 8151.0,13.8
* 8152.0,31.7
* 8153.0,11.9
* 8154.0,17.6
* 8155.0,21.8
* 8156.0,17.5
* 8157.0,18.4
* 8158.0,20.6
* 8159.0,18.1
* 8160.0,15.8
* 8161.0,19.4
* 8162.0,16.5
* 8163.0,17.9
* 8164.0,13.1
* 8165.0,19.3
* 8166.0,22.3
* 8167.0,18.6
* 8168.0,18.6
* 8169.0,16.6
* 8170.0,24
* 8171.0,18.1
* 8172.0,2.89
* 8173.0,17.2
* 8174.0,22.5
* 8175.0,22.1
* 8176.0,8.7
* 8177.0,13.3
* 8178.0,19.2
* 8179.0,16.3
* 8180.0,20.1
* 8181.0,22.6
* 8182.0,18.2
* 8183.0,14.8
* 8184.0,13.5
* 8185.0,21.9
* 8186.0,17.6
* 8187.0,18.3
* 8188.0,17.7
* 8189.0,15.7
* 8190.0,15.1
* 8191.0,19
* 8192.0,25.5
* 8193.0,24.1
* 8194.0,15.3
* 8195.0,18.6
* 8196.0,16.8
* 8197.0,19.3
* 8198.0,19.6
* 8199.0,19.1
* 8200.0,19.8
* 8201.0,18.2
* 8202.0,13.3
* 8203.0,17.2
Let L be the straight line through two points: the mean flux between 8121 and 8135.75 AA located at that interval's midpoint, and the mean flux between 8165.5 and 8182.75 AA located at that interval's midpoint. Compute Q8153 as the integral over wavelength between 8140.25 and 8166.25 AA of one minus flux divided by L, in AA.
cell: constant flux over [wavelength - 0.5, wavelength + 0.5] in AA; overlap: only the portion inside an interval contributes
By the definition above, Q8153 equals 3.1 AA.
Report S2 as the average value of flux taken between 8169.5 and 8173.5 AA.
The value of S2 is 15.5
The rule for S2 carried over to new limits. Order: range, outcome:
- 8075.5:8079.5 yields 18.1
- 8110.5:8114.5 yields 12.9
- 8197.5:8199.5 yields 19.4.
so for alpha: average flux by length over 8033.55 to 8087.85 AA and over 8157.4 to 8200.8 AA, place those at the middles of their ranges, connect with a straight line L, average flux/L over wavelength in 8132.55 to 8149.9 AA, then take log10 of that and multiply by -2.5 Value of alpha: 0.207 mag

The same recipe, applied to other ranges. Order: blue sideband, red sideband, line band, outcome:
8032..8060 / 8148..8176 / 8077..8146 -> 0.06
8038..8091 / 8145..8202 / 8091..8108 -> 0.02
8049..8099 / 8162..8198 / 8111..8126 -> 0.02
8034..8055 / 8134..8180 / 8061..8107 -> -0.01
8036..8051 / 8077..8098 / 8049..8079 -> 0.03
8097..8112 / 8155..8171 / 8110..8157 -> 0.07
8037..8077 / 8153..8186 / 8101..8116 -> 0.11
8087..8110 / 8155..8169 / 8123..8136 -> -0.09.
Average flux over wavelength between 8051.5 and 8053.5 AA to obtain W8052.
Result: 16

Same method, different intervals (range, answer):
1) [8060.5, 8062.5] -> 19.7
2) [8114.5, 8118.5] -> 17.1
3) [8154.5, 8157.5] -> 19.2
